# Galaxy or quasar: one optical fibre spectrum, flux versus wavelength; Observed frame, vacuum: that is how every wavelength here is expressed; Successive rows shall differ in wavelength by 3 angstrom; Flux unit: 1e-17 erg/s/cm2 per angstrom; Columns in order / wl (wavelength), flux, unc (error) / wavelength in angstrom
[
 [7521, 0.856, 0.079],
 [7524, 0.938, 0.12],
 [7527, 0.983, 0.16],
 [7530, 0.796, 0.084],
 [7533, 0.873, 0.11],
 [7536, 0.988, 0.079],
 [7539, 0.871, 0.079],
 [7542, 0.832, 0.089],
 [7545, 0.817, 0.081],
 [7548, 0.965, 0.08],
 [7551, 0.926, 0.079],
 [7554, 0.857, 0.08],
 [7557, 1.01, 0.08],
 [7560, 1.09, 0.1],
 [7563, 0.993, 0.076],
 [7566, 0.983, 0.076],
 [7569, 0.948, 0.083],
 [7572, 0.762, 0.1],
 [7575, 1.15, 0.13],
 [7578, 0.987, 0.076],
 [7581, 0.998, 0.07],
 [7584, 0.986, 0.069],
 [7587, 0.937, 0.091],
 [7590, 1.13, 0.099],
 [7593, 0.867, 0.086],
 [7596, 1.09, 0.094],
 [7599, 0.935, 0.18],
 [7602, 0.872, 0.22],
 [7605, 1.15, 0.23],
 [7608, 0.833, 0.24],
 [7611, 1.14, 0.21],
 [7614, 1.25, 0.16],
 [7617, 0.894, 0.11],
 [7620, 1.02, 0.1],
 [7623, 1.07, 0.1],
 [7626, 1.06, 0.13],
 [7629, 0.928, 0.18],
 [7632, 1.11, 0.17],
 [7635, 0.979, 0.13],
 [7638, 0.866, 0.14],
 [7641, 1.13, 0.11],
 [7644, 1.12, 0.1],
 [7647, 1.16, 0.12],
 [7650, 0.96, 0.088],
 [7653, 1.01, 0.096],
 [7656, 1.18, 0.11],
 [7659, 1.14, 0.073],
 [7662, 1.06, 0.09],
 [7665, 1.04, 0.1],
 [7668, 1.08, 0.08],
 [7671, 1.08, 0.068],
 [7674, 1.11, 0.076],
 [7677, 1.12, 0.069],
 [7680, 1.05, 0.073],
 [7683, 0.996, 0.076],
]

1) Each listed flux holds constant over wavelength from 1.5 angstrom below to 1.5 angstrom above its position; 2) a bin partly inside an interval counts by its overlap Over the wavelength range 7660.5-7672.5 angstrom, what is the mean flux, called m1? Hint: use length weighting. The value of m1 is 1.07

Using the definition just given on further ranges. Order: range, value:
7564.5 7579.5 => 0.966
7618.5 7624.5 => 1.04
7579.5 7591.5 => 1.01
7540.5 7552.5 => 0.885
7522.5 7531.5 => 0.906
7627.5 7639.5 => 0.971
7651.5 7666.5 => 1.09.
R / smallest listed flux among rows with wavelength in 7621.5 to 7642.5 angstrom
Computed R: 0.866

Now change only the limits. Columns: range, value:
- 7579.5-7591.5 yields 0.937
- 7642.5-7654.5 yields 0.96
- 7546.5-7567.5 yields 0.857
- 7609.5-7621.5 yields 0.894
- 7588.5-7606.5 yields 0.867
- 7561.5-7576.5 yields 0.762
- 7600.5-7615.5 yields 0.833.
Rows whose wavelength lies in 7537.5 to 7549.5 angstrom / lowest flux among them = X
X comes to 0.817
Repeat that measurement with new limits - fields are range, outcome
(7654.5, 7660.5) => 1.14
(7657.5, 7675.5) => 1.04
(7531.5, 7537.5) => 0.873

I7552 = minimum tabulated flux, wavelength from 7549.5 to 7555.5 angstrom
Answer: 0.857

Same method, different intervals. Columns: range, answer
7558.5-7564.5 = 0.993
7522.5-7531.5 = 0.796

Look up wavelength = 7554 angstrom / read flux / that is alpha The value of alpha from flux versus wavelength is 0.857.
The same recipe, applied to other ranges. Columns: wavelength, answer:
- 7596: 1.09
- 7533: 0.873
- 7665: 1.04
